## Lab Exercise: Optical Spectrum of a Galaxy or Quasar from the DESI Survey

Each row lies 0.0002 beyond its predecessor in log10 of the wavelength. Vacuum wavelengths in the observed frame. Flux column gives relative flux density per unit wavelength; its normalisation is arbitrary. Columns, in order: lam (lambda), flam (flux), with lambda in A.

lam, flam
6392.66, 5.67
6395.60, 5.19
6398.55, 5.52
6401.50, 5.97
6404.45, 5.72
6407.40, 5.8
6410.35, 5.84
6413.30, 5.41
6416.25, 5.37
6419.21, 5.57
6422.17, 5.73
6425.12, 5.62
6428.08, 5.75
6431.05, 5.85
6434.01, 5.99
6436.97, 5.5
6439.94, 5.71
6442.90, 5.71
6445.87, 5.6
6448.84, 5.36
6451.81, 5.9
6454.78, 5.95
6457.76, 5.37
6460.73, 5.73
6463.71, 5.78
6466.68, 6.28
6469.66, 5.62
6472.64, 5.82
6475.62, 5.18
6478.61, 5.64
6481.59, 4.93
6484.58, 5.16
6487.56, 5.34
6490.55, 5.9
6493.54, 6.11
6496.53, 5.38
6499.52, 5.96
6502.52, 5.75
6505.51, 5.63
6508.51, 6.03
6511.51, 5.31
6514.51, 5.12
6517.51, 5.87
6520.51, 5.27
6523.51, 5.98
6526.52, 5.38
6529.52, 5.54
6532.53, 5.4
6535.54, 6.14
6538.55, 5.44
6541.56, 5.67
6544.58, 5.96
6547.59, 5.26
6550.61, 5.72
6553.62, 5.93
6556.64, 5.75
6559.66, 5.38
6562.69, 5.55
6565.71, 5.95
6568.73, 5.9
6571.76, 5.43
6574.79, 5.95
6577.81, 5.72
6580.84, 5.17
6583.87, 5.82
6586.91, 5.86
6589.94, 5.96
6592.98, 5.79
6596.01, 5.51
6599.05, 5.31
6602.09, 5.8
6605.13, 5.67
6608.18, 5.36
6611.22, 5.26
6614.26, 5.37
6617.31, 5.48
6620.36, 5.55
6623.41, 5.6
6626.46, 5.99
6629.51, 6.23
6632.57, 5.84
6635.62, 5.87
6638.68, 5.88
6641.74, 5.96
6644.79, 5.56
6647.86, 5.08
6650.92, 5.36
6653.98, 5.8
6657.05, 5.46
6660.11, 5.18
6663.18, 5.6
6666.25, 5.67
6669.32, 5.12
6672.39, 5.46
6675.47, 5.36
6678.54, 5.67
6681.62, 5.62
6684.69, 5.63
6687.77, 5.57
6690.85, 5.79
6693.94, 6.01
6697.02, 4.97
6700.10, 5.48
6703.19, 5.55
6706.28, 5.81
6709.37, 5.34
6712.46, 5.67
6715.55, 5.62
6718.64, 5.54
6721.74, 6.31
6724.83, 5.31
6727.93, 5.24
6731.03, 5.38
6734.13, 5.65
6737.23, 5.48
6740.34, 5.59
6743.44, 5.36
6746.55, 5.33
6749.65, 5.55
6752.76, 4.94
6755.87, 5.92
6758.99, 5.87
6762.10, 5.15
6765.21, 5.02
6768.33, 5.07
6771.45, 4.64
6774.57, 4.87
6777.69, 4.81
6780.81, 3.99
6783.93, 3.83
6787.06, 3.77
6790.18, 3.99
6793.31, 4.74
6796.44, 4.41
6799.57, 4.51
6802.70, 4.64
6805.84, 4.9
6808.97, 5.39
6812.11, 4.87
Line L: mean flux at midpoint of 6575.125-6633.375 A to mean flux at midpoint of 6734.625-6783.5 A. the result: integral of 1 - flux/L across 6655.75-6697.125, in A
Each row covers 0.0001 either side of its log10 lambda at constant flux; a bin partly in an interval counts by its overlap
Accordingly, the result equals -0.8 A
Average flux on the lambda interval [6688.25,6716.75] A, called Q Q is 5.58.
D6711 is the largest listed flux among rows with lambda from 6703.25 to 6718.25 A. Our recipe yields 5.81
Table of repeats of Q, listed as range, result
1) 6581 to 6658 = 5.65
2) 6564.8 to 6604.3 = 5.7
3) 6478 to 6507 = 5.58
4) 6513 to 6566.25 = 5.62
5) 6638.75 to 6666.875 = 5.53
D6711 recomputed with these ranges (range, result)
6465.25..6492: 6.28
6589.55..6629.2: 5.99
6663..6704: 6.01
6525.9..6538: 6.14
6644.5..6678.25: 5.8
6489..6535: 6.11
